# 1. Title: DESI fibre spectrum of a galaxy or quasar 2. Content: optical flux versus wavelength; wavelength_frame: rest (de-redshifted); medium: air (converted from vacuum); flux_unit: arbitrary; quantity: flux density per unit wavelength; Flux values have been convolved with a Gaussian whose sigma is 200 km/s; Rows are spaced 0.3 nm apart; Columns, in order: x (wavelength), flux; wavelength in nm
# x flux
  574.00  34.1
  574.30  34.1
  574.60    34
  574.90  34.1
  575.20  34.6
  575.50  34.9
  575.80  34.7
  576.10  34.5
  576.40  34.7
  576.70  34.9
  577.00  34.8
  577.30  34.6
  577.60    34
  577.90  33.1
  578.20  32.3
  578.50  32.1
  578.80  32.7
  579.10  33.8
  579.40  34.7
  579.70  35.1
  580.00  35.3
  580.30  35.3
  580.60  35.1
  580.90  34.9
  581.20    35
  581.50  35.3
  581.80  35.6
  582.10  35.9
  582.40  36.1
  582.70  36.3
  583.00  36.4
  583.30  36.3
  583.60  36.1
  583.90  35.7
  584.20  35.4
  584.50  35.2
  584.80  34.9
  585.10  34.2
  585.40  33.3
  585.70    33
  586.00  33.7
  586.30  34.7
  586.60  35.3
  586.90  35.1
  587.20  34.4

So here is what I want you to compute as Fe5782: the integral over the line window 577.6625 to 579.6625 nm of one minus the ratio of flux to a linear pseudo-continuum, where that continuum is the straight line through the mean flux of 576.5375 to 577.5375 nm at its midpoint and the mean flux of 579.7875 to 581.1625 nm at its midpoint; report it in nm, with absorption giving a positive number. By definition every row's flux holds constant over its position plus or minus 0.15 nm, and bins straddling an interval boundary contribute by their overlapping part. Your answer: 0.09 nm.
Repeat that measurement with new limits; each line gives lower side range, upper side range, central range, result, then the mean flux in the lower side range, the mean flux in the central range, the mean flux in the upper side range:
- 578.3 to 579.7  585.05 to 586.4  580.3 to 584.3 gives -0.25 nm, 33.5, 35.7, 33.7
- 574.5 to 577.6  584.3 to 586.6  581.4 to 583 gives -0.07 nm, 34.6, 35.9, 34.2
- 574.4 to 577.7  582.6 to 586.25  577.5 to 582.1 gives 0.05 nm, 34.5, 34.3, 35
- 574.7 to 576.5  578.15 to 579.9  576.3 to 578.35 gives 0.00 nm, 34.6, 34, 33.6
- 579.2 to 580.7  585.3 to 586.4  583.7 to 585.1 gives -0.05 nm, 35.1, 35.2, 33.6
